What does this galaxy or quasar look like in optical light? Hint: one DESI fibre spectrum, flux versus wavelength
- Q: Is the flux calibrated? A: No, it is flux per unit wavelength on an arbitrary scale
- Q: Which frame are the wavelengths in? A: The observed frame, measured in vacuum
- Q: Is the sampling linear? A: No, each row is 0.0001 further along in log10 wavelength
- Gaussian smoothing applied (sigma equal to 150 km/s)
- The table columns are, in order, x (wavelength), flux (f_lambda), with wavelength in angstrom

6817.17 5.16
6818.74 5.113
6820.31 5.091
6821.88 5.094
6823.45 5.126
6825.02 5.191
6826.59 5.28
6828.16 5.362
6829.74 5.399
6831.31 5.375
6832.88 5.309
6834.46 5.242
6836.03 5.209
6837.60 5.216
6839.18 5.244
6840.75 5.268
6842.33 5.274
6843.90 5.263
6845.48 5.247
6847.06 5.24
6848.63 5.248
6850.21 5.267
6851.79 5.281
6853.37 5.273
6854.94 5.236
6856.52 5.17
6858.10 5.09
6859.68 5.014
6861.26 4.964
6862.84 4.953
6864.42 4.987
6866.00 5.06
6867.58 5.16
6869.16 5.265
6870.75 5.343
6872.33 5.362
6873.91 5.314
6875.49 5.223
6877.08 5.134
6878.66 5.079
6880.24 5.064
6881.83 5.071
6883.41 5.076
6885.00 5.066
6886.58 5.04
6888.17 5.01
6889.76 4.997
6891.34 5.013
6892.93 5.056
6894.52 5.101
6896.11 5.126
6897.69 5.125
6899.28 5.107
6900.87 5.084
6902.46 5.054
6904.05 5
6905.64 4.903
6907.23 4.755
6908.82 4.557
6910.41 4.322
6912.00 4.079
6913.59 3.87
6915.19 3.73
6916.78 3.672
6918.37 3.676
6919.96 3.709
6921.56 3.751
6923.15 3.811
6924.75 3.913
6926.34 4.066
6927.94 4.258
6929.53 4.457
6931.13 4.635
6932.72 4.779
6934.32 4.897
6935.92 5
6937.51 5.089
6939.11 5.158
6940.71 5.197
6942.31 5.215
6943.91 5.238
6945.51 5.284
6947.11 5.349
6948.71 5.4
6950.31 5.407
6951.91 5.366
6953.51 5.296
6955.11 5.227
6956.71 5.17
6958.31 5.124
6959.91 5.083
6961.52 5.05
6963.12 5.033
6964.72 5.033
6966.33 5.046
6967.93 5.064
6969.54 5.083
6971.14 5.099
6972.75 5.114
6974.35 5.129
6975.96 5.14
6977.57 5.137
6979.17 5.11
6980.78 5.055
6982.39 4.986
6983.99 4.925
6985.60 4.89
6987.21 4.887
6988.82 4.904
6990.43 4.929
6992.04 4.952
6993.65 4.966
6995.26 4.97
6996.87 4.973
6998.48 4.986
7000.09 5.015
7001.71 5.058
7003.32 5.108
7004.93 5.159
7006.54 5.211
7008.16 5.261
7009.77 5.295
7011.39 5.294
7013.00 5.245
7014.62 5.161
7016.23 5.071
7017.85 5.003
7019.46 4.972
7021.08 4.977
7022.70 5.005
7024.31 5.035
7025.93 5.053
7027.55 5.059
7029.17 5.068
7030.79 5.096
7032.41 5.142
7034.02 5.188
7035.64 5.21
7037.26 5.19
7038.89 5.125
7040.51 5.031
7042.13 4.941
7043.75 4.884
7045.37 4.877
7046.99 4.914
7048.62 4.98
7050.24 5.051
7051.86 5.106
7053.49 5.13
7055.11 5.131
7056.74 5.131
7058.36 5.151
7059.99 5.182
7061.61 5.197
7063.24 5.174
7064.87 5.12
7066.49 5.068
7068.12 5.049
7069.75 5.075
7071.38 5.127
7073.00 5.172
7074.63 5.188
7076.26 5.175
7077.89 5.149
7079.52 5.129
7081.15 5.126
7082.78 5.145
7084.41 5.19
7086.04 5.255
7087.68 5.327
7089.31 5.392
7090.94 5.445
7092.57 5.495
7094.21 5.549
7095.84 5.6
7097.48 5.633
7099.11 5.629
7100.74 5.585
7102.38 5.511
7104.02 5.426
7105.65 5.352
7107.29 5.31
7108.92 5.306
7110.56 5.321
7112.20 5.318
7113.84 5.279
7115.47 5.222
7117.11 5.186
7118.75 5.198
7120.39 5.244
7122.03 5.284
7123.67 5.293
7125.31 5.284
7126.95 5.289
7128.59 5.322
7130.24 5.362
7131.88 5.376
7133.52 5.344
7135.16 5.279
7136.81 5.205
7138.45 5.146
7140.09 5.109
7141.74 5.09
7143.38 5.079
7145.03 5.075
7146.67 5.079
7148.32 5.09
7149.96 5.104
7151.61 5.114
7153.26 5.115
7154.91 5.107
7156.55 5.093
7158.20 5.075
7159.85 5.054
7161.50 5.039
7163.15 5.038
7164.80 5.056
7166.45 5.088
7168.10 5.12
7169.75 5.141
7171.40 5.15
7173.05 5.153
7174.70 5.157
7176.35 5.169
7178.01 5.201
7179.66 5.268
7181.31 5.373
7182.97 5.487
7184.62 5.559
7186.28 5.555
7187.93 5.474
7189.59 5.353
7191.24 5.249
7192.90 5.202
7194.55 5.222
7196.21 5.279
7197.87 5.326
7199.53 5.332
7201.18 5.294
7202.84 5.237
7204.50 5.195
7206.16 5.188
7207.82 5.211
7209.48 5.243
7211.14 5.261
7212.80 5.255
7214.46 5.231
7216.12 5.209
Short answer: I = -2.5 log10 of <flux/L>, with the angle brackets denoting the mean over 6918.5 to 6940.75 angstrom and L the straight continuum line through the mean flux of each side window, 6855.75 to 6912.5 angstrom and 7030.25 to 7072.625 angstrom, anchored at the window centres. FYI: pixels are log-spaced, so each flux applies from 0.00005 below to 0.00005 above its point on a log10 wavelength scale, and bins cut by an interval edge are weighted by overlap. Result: 0.14 mag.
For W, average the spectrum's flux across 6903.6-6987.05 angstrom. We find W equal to 4.8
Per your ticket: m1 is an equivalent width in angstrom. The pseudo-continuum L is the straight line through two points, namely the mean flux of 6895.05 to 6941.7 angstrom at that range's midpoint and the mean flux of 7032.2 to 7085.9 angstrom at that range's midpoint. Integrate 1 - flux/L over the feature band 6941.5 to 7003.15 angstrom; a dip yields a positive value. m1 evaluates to -4.65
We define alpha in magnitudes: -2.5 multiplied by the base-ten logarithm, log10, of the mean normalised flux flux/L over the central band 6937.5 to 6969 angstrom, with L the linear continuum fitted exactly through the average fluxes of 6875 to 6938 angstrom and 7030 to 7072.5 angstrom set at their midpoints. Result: -0.087 mag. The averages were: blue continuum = 4.65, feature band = 5.19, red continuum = 5.09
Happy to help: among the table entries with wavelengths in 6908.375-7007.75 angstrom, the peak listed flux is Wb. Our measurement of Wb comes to 5.407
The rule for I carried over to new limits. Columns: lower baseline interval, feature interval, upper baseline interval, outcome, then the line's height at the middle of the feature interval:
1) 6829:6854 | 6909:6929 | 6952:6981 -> 0.30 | 5.18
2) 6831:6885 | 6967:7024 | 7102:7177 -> 0.03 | 5.19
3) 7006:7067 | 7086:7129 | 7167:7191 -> -0.04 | 5.2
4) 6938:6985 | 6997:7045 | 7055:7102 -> 0.02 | 5.21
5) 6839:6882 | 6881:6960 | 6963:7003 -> 0.07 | 5.1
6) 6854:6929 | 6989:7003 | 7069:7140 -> 0.01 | 5.04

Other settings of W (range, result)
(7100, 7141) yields 5.3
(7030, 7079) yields 5.1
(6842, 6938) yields 4.84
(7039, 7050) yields 4.96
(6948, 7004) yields 5.08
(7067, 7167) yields 5.24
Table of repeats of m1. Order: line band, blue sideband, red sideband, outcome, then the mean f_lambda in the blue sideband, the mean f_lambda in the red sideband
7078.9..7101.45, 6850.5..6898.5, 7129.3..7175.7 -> -1.14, 5.12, 5.14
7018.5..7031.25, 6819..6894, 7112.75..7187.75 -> 0.39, 5.17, 5.2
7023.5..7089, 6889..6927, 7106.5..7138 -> -0.98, 4.48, 5.28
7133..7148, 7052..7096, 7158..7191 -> 0.21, 5.21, 5.23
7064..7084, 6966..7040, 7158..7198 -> 0.04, 5.07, 5.23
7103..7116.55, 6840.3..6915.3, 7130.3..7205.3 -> -0.38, 5.03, 5.21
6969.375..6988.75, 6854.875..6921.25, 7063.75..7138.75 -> 0.02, 4.86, 5.29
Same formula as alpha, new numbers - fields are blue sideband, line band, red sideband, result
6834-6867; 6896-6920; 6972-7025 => 0.145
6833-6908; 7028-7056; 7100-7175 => 0.025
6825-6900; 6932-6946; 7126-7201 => 0.020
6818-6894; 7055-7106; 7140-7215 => -0.018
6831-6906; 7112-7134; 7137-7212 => -0.019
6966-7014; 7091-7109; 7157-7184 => -0.076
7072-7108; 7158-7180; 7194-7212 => 0.034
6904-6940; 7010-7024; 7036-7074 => -0.050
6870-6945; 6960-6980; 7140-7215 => -0.050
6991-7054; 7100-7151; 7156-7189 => -0.019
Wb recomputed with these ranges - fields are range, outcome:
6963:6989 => 5.14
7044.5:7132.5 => 5.633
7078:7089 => 5.327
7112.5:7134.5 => 5.376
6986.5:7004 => 5.108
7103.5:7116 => 5.426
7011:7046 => 5.294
